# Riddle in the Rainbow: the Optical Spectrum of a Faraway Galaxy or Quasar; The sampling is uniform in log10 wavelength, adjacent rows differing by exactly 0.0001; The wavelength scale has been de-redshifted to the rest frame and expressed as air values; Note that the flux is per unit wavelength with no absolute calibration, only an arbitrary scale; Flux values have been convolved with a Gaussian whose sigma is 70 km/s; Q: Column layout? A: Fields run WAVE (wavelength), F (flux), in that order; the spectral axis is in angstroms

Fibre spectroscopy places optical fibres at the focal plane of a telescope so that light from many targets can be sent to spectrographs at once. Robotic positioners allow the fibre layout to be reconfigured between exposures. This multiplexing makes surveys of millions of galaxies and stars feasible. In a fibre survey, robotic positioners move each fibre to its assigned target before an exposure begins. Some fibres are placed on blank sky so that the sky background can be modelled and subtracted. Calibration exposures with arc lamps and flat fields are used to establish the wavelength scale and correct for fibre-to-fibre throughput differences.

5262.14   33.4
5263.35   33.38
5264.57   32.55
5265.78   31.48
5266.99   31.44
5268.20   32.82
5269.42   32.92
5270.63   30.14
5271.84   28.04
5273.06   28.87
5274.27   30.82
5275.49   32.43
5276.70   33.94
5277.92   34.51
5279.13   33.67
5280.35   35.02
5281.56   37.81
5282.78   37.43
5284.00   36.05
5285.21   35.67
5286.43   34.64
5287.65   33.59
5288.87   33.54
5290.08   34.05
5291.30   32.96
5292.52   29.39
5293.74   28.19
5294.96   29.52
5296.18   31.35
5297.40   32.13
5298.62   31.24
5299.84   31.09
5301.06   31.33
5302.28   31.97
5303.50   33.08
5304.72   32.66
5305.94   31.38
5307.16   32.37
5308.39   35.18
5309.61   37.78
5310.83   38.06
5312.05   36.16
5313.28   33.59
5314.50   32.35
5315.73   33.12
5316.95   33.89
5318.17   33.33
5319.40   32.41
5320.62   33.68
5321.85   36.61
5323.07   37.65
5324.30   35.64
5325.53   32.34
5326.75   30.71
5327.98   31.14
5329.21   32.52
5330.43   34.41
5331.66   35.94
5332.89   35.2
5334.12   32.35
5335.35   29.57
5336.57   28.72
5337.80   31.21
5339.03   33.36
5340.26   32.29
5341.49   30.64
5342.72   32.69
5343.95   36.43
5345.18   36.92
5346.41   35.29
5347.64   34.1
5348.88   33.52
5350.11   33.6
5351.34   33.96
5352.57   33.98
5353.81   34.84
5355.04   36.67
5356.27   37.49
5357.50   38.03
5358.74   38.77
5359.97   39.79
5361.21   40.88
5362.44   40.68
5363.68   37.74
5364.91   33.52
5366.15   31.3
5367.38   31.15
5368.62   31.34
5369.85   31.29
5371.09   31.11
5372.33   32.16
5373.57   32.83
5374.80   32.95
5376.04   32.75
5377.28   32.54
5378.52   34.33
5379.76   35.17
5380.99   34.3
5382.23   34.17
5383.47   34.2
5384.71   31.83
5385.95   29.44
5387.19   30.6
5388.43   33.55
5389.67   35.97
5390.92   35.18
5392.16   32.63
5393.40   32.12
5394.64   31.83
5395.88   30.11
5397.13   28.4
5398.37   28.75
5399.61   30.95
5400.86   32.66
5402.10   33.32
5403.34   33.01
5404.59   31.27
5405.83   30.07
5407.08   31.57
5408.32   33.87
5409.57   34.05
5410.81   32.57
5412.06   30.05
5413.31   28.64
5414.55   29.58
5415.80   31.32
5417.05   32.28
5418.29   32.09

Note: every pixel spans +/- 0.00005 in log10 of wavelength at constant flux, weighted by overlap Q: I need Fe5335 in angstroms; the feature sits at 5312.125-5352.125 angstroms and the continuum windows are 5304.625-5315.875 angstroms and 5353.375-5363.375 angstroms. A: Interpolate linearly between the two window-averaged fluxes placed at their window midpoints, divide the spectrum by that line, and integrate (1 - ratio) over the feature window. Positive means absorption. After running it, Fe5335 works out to 3.0 angstroms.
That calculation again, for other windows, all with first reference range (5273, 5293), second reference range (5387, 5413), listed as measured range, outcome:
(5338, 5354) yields -0.47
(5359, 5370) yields -1.01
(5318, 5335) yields -0.29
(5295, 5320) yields 0.30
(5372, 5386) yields -0.38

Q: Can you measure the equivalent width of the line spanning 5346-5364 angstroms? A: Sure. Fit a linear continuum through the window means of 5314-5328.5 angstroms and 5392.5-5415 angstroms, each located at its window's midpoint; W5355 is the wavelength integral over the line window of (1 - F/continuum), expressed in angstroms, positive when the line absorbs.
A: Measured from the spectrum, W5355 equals -2.2 angstroms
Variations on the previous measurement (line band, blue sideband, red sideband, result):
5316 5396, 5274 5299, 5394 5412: -3.9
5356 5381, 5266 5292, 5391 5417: -2.2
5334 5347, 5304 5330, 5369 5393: 0.3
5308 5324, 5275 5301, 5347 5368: -0.3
